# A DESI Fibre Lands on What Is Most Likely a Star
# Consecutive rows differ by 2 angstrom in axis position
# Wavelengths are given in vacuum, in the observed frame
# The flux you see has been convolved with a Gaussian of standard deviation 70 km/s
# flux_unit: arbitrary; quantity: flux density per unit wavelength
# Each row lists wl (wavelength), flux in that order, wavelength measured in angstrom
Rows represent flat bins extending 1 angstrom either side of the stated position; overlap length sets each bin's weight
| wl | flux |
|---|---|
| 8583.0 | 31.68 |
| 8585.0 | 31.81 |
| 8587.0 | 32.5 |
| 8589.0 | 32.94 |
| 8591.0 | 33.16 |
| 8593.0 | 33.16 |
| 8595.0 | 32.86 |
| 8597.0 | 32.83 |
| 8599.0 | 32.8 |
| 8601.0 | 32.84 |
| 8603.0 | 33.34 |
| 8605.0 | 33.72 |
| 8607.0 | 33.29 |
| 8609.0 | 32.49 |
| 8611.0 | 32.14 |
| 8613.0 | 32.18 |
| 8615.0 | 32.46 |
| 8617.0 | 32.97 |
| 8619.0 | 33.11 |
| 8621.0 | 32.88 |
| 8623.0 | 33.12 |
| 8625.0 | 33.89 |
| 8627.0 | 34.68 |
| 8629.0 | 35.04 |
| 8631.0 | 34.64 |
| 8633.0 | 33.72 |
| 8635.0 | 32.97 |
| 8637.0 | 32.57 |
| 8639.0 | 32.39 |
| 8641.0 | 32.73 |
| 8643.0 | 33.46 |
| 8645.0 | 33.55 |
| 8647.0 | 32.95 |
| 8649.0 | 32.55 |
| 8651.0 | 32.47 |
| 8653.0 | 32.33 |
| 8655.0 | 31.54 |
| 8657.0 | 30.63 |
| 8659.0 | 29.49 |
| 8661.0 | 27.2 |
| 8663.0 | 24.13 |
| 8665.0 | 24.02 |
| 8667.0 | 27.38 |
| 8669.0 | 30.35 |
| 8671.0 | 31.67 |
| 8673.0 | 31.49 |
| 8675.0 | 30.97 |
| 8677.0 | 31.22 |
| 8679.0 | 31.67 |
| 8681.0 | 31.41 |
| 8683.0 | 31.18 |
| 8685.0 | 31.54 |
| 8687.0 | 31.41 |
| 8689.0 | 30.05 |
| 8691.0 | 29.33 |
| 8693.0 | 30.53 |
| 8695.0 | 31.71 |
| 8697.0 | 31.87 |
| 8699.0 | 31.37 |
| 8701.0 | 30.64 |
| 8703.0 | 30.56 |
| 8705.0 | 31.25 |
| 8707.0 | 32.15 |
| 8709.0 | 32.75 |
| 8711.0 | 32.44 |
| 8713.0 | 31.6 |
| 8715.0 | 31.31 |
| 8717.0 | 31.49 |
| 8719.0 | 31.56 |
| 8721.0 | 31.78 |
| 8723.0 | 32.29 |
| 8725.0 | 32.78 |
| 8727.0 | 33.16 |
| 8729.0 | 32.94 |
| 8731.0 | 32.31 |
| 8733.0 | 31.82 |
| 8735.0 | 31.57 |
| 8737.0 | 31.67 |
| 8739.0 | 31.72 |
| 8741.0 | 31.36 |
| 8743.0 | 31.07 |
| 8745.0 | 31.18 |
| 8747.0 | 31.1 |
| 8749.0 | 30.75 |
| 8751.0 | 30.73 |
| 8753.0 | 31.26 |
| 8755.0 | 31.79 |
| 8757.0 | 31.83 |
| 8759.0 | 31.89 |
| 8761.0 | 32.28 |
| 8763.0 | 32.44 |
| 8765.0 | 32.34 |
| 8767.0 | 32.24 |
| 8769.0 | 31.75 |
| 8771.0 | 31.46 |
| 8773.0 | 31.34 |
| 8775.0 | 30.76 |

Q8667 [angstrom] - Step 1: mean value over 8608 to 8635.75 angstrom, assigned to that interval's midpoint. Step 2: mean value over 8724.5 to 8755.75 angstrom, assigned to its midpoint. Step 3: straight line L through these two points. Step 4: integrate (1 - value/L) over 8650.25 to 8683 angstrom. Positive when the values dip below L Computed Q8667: 2.8 angstrom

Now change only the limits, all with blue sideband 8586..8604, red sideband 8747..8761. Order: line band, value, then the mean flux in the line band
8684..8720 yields 0.7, 31.3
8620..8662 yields -0.1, 32.6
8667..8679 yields 0.5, 30.9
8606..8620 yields 0.0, 32.7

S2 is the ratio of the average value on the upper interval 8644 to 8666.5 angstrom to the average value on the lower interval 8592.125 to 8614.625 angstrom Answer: 0.91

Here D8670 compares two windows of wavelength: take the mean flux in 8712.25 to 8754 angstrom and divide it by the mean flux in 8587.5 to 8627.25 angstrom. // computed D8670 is 0.96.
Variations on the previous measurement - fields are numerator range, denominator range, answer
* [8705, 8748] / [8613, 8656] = 0.96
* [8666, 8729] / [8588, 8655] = 0.95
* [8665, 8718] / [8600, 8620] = 0.94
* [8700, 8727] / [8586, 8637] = 0.96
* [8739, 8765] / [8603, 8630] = 0.95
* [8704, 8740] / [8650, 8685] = 1.07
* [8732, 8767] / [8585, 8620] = 0.96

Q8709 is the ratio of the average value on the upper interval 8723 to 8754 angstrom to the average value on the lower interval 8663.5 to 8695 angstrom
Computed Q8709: 1.05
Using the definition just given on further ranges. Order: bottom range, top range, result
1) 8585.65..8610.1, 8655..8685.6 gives 0.90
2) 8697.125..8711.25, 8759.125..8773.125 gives 1.01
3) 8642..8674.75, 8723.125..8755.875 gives 1.05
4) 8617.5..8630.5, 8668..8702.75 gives 0.92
